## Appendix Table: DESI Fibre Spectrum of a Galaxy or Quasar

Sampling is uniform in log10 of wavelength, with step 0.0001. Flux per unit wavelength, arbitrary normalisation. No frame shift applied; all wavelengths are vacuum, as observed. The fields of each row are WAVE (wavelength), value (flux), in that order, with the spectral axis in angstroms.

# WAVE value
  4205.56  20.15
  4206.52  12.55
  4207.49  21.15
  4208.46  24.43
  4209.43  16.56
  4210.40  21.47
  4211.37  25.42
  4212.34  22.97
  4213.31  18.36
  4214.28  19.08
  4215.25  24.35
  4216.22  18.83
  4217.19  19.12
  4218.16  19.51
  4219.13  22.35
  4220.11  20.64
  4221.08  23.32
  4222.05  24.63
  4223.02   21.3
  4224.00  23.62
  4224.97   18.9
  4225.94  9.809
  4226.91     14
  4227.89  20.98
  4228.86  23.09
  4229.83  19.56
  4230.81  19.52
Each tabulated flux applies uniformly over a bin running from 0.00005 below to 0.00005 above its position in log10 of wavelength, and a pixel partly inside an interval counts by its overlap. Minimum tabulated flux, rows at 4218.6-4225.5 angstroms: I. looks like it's 18.9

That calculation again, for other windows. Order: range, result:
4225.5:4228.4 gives 9.809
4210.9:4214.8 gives 18.36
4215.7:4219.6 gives 18.83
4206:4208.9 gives 12.55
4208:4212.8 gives 16.56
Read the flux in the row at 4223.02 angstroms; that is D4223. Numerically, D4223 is 21.3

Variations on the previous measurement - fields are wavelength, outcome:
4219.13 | 22.35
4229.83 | 19.56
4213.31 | 18.36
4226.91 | 14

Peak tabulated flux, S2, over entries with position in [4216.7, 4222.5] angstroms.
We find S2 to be 24.63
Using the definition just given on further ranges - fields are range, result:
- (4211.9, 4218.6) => 24.35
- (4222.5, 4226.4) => 23.62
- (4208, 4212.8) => 25.42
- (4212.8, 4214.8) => 19.08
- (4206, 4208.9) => 24.43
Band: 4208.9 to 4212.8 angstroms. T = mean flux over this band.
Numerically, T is 21.6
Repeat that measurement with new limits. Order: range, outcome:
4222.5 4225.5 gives 21.1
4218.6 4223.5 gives 22.4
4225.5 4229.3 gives 17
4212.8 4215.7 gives 20.6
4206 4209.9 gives 18.7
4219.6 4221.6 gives 22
